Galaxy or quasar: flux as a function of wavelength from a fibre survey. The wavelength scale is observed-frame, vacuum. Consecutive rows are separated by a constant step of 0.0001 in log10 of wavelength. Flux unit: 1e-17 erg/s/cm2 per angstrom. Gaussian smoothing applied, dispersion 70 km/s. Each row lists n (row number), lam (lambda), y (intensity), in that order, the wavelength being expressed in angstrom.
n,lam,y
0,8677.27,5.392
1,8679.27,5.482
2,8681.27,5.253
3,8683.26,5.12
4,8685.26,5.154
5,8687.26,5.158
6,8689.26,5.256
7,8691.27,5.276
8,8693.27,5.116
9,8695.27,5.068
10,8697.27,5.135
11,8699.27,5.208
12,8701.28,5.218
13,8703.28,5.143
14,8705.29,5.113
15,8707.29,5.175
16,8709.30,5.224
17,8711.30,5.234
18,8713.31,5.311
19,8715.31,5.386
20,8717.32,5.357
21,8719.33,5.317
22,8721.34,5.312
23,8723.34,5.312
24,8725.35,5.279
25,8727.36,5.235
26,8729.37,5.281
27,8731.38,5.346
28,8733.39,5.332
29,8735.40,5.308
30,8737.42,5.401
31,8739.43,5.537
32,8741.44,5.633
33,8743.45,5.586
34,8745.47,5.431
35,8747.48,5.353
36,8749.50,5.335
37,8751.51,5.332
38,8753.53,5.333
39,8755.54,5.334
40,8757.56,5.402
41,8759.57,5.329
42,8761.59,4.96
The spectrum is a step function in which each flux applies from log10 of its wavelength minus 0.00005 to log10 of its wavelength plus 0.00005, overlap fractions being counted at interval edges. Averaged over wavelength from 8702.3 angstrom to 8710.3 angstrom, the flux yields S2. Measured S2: 5.16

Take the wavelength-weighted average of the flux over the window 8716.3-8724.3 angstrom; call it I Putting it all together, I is 5.33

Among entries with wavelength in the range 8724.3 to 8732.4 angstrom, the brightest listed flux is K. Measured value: 5.346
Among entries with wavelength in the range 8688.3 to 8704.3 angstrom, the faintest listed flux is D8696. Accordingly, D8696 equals 5.068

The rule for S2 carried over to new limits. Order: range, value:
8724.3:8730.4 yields 5.26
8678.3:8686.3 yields 5.26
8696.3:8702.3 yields 5.19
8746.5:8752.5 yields 5.34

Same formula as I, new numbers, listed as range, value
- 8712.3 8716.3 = 5.35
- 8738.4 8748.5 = 5.51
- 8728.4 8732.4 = 5.32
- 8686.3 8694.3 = 5.2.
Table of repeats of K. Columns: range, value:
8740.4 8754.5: 5.633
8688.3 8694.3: 5.276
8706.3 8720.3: 5.386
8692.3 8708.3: 5.218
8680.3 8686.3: 5.253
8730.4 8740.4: 5.537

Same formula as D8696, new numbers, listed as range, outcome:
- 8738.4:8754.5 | 5.332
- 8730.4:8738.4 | 5.308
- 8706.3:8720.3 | 5.175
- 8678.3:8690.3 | 5.12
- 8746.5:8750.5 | 5.335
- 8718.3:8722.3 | 5.312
